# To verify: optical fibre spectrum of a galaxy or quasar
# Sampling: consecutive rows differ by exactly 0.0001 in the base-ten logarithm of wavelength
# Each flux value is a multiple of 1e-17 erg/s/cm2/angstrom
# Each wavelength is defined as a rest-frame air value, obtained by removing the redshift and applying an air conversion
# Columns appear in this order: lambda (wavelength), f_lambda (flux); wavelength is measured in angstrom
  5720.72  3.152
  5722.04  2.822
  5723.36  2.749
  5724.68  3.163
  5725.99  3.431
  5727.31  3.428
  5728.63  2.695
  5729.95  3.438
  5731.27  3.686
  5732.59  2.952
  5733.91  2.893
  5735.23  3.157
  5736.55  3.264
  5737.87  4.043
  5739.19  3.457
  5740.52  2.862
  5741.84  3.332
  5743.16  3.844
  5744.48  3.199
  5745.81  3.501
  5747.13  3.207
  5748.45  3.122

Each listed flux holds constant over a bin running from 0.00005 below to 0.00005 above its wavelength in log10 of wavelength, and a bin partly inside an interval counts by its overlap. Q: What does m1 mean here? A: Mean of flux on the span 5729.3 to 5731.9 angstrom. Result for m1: 3.56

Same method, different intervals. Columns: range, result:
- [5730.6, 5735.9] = 3.17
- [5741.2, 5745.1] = 3.47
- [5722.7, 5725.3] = 2.95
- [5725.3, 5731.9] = 3.34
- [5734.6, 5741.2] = 3.36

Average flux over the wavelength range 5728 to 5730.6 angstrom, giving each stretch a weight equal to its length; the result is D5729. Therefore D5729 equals 3.07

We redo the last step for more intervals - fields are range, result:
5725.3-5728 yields 3.43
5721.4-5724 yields 2.78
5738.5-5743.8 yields 3.37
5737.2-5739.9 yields 3.73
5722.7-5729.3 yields 3.09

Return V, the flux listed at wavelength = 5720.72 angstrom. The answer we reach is 3.152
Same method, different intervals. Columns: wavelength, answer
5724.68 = 3.163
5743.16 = 3.844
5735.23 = 3.157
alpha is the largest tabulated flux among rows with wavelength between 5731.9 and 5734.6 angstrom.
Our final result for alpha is 2.952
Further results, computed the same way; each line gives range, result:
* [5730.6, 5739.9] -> 4.043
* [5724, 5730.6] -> 3.438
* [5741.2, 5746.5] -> 3.844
